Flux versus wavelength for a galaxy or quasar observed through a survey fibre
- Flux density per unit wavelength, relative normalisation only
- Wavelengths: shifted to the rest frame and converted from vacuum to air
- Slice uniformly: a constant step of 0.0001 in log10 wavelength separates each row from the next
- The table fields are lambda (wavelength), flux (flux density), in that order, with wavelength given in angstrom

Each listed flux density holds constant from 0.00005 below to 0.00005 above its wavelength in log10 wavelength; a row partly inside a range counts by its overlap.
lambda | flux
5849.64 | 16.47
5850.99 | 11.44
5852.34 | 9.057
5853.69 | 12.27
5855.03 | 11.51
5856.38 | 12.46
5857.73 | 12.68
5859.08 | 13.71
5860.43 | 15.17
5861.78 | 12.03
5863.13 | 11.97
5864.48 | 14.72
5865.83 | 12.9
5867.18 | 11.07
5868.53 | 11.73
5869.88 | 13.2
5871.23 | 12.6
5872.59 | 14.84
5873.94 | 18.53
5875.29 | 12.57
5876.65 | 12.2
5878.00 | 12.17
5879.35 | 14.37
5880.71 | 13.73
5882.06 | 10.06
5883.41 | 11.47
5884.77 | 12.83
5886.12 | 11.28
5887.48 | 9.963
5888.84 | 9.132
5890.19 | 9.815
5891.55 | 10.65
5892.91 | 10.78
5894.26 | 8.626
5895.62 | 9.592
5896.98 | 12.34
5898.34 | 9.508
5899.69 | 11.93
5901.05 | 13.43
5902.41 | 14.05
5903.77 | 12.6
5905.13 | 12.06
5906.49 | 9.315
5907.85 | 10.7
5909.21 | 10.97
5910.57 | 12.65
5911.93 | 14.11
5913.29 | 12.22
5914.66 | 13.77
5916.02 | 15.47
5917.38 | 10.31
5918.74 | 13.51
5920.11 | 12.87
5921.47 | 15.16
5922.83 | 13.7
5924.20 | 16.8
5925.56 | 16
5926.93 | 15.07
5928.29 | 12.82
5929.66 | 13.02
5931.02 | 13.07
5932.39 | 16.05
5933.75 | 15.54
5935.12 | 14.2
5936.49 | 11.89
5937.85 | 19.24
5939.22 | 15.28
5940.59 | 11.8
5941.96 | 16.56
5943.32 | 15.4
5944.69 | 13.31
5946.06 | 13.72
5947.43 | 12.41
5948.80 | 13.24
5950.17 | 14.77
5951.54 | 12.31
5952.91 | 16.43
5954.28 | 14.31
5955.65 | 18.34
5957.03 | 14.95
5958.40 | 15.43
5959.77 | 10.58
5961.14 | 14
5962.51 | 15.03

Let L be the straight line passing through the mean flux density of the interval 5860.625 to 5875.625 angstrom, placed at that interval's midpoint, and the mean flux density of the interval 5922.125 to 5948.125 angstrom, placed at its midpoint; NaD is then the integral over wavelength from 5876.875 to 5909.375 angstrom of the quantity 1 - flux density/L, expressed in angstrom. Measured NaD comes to 5.8 angstrom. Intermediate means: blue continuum 13.4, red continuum 14.5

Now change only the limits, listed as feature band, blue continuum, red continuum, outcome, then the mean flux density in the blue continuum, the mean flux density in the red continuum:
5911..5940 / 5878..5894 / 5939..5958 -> -2.1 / 11.3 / 14.5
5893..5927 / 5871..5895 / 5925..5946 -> 1.9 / 12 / 14.6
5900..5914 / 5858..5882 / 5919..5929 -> 1.9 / 13.3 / 14.6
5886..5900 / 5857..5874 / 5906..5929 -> 3.2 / 13.3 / 13.3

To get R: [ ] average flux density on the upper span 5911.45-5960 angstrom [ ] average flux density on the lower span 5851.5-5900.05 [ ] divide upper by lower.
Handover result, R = 1.19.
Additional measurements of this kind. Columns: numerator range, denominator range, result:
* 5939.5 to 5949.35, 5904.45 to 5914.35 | 1.17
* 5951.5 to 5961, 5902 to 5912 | 1.24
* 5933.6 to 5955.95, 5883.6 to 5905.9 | 1.30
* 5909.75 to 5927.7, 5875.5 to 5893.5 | 1.22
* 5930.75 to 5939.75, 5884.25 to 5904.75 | 1.36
